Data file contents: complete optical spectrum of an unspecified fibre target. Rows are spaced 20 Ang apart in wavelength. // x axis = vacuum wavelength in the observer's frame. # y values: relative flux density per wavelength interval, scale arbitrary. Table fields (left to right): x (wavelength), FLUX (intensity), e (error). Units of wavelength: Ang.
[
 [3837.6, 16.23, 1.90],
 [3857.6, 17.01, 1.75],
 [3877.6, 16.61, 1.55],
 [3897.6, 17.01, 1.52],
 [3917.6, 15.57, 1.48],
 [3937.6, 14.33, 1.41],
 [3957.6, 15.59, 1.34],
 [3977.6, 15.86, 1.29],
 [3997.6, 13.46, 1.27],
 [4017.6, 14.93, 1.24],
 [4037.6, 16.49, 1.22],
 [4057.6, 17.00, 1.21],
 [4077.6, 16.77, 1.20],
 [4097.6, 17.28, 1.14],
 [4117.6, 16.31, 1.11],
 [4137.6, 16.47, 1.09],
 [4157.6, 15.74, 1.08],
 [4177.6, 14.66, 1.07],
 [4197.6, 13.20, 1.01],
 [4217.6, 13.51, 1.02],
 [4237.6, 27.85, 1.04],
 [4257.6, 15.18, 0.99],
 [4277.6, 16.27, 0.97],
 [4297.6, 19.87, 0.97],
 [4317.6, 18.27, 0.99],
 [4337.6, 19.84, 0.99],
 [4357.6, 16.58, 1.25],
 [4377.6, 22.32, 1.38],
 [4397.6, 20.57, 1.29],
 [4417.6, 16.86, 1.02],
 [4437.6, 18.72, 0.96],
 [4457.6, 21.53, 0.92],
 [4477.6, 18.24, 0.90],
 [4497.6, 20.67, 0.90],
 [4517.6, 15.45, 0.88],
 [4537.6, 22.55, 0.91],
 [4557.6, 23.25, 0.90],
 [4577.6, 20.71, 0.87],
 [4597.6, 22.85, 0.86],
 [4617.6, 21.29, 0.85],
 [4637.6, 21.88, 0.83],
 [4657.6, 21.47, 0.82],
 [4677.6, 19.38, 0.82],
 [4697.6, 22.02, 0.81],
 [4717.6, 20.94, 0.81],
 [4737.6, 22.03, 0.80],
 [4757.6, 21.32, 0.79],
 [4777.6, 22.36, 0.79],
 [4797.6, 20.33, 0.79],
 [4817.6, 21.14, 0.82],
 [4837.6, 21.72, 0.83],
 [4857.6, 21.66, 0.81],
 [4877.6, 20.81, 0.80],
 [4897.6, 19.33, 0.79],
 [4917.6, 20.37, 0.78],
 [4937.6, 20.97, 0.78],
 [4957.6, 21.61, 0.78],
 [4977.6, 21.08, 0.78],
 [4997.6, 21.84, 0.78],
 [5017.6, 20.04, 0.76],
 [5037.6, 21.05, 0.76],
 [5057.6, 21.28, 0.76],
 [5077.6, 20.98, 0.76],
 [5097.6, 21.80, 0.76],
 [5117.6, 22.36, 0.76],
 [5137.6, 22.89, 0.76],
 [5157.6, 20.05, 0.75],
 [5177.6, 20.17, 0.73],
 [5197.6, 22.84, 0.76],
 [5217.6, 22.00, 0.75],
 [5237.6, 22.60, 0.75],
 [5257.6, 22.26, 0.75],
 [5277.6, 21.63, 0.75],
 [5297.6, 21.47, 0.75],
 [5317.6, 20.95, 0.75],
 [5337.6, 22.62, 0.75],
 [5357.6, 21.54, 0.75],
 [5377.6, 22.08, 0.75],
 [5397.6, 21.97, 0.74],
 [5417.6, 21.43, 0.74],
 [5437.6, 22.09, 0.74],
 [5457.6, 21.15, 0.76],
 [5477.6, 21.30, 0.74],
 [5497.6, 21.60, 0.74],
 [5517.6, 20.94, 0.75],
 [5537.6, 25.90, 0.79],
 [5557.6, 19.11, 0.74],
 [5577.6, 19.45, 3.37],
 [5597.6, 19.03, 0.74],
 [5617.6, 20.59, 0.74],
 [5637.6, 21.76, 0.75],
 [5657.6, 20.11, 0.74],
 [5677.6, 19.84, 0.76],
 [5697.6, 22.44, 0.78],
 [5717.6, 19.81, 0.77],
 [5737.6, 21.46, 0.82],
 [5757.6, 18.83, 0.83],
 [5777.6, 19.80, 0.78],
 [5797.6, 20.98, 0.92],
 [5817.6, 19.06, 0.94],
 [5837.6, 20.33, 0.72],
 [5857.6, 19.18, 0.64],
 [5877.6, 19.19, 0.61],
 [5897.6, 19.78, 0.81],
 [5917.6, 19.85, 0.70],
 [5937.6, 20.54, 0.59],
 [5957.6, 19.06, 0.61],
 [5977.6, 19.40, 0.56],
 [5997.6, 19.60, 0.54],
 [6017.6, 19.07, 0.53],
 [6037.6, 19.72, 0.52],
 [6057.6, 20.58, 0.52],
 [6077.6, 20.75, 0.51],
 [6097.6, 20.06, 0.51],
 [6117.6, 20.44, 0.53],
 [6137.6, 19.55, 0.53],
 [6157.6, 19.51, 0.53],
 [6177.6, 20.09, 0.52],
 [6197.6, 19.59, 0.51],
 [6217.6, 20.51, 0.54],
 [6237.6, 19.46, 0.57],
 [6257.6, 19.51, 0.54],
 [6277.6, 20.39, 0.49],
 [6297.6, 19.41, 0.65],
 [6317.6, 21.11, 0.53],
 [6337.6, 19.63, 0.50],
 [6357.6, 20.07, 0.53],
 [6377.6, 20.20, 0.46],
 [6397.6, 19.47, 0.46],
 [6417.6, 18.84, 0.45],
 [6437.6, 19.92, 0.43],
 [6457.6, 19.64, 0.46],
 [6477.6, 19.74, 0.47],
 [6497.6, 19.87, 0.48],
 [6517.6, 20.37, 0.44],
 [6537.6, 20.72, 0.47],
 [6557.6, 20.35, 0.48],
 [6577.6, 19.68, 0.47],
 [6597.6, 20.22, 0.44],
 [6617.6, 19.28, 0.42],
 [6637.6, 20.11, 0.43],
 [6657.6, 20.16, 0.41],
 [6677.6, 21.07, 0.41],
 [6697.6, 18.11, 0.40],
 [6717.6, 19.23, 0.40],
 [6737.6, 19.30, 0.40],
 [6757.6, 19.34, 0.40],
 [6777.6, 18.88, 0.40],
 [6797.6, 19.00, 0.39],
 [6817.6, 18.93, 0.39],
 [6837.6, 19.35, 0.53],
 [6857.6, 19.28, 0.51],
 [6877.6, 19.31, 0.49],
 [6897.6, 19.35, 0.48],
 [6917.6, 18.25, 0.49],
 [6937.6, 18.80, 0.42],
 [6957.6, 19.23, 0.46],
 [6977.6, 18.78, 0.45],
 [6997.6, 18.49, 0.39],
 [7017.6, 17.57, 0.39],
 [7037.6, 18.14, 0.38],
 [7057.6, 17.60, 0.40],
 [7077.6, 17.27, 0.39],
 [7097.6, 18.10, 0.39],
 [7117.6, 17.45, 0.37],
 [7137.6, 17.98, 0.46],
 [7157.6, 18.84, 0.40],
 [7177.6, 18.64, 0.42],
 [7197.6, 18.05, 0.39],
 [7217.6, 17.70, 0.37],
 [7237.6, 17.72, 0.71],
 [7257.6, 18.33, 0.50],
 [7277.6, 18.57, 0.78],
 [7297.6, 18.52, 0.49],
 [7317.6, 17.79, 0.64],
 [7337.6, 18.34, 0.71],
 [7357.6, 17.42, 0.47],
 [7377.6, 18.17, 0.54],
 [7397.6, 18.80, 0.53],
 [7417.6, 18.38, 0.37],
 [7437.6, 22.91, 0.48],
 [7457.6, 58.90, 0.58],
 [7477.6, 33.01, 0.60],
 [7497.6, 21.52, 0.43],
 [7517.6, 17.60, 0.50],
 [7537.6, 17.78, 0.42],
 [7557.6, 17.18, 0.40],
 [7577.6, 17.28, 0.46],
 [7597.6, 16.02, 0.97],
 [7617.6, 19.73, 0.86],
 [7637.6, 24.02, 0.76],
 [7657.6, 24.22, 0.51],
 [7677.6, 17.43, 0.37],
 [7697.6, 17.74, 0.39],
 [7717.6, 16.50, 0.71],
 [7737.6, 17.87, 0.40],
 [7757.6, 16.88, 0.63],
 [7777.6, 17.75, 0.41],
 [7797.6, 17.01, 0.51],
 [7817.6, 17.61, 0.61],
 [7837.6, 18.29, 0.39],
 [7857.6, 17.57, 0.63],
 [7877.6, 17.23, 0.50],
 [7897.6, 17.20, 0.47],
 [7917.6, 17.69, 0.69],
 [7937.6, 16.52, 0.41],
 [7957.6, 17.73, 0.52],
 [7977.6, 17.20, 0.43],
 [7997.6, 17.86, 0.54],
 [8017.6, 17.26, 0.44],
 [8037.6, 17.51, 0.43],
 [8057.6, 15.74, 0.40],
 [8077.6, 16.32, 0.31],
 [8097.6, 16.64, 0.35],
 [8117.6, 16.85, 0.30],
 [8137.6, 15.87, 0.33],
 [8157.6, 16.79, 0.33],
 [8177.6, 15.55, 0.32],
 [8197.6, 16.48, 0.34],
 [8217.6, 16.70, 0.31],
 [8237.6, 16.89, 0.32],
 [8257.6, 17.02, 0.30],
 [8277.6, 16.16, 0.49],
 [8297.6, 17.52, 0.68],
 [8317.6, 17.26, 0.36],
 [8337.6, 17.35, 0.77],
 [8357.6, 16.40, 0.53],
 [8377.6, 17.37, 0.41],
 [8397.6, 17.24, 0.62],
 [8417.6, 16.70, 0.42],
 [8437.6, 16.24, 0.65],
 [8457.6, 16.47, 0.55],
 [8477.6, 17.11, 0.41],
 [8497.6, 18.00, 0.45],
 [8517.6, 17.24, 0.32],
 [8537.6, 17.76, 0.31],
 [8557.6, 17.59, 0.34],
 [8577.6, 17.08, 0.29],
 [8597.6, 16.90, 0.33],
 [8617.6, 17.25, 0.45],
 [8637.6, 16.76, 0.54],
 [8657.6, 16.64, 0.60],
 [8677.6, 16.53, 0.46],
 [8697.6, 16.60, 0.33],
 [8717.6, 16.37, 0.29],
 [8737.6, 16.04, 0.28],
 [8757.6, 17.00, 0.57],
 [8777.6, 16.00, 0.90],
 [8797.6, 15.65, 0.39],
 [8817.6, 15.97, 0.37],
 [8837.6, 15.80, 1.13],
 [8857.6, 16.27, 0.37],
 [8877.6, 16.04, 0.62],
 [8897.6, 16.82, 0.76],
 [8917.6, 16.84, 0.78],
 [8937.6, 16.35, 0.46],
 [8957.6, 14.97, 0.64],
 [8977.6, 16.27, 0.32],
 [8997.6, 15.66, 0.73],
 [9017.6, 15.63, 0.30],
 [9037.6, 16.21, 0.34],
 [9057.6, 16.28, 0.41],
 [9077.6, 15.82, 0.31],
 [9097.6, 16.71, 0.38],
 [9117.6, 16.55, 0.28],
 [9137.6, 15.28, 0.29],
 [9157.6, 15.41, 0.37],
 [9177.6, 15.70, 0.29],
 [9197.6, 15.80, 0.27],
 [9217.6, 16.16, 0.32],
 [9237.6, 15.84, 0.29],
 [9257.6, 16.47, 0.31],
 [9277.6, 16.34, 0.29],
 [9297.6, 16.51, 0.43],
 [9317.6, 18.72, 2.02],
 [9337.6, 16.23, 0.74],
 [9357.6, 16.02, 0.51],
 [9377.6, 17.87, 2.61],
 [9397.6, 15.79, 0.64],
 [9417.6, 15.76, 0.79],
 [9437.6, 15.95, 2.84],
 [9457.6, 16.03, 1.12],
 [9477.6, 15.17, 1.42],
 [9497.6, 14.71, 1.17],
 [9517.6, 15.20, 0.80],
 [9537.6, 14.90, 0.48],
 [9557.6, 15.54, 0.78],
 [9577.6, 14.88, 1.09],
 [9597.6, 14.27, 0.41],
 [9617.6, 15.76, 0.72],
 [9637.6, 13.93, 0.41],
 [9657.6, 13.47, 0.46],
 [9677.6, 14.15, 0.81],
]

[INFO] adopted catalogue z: 0.137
